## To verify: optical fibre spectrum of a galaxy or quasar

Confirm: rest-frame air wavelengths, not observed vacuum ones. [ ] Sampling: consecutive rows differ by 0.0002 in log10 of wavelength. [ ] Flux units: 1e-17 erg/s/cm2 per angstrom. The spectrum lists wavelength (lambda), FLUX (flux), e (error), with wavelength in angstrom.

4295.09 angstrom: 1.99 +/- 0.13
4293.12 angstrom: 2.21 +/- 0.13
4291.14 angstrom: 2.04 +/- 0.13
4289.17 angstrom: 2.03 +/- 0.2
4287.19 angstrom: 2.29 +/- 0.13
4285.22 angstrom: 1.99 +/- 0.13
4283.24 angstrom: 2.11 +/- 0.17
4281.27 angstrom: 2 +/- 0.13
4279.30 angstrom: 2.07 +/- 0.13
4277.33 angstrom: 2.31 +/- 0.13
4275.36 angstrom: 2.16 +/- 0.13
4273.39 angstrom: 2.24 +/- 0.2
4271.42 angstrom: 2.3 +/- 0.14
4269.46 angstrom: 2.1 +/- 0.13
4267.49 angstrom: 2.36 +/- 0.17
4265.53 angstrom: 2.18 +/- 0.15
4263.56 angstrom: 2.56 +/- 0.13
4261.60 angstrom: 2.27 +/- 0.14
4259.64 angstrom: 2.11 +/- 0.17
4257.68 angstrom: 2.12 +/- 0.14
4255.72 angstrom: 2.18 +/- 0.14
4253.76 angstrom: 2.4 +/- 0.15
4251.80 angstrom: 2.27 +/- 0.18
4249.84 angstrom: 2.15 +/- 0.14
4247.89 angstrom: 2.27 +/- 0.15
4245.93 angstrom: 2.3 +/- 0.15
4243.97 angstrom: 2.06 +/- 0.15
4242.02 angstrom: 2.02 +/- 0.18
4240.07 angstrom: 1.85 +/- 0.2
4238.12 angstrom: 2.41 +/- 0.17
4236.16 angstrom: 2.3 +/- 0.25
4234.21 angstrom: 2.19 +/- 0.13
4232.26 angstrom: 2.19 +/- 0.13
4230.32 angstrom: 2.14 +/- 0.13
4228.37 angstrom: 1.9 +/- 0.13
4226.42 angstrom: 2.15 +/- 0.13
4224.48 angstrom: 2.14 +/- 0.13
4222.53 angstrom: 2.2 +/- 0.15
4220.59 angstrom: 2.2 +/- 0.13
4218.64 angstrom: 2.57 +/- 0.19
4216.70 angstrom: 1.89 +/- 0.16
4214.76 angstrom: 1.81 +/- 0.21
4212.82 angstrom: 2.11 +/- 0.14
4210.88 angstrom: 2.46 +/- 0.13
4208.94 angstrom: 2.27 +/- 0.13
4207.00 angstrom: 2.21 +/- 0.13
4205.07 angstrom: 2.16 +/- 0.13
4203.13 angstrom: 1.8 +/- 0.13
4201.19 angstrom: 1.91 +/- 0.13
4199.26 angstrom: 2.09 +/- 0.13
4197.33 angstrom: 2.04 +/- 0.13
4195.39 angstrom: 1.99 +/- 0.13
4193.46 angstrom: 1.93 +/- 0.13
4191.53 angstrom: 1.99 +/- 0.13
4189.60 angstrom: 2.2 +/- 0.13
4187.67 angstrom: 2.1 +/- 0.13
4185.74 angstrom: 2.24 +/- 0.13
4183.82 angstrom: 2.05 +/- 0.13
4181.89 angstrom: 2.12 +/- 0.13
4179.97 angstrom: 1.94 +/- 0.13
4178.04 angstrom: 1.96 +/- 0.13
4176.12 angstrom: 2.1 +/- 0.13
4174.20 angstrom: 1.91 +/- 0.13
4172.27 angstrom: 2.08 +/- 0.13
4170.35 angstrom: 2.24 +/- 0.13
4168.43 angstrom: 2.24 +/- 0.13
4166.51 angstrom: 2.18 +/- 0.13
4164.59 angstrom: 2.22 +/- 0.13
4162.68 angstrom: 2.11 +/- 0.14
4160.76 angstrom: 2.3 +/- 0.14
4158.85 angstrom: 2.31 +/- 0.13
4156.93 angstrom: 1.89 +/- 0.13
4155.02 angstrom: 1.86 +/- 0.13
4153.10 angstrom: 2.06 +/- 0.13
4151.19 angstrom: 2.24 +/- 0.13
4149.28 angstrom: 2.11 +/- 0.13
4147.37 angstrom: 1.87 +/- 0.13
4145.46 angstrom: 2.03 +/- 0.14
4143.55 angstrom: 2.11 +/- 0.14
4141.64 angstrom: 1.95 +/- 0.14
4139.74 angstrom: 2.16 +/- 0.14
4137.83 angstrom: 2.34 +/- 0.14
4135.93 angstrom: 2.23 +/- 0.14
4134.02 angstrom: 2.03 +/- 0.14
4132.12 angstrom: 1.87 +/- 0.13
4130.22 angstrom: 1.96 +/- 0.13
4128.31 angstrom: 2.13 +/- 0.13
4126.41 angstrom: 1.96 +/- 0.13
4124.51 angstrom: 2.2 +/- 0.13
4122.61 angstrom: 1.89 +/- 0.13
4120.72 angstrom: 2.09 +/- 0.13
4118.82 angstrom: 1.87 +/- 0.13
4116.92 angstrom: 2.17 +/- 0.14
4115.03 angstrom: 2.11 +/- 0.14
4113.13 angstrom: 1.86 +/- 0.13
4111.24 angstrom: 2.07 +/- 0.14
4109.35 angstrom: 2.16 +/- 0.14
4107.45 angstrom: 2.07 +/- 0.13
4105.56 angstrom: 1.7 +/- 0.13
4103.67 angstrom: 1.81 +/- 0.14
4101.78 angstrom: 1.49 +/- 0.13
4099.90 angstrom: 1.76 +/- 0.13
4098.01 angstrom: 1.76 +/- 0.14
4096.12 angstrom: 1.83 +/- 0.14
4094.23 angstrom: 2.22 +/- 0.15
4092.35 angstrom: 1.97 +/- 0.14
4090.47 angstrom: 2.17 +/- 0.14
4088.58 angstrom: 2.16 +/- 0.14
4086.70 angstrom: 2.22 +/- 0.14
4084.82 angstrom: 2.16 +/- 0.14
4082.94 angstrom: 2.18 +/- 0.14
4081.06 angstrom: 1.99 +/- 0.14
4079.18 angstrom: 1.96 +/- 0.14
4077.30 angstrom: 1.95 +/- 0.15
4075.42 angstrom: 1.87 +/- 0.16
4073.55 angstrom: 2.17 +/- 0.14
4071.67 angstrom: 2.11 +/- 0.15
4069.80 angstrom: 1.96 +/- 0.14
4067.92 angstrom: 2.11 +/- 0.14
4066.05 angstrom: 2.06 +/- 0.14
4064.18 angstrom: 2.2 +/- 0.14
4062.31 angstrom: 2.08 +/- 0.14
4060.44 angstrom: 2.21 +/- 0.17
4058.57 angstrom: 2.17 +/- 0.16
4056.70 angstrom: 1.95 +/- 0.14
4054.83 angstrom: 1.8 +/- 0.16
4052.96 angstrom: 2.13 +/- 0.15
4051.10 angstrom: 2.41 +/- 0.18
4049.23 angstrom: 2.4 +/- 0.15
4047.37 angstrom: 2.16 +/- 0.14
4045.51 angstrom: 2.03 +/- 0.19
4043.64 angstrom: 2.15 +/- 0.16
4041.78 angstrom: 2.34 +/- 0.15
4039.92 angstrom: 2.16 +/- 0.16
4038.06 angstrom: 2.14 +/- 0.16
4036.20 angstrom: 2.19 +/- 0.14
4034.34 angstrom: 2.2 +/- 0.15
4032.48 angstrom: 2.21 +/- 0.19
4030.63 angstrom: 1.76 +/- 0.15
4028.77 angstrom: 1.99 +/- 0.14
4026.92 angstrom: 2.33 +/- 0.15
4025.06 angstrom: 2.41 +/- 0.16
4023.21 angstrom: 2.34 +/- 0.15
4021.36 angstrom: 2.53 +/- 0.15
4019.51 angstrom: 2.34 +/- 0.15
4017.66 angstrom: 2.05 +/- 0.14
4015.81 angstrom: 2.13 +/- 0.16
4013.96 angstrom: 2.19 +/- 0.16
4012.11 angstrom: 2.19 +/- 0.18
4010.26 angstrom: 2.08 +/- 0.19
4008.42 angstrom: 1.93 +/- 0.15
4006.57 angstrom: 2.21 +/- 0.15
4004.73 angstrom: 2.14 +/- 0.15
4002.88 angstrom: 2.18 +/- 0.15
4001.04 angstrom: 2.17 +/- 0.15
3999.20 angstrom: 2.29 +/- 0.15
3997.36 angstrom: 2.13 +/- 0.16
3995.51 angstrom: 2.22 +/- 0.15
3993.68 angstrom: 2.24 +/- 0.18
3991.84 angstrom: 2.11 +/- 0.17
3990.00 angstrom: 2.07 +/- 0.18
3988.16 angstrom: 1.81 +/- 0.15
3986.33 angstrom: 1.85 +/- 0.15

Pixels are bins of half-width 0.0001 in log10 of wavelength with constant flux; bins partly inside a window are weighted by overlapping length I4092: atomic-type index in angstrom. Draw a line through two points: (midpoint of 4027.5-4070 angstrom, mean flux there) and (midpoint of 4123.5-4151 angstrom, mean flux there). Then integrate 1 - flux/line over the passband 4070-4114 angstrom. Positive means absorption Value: 2.4 angstrom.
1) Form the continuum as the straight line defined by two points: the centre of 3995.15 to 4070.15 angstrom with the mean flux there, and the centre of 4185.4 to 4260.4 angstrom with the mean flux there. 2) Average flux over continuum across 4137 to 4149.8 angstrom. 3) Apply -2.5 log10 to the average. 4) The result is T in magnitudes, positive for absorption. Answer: 0.04 mag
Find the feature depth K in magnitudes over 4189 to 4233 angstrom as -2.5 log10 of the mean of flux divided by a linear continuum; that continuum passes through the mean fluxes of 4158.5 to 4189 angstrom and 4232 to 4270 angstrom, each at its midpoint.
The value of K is 0.04 mag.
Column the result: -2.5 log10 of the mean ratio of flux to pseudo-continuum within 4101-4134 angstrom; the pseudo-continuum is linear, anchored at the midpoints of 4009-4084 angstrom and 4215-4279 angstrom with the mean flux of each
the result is 0.10 mag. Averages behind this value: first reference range 2.14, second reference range 2.2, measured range 1.97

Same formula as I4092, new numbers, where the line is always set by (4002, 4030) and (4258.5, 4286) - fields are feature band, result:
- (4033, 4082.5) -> 1.9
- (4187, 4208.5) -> 1.5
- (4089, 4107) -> 2.7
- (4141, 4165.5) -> 1.3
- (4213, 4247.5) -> 0.9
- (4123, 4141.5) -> 0.9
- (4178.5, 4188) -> 0.5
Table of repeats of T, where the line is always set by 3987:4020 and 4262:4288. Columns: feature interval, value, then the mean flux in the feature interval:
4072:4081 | 0.08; 2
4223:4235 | 0.04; 2.12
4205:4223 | 0.00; 2.19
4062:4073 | 0.03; 2.09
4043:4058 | 0.01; 2.13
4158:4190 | 0.02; 2.13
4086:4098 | 0.05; 2.07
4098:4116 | 0.15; 1.89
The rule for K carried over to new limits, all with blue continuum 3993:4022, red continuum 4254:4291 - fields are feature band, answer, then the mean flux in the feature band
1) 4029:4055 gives 0.02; 2.15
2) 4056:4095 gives 0.05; 2.09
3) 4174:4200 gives 0.07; 2.05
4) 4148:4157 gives 0.08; 2.04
